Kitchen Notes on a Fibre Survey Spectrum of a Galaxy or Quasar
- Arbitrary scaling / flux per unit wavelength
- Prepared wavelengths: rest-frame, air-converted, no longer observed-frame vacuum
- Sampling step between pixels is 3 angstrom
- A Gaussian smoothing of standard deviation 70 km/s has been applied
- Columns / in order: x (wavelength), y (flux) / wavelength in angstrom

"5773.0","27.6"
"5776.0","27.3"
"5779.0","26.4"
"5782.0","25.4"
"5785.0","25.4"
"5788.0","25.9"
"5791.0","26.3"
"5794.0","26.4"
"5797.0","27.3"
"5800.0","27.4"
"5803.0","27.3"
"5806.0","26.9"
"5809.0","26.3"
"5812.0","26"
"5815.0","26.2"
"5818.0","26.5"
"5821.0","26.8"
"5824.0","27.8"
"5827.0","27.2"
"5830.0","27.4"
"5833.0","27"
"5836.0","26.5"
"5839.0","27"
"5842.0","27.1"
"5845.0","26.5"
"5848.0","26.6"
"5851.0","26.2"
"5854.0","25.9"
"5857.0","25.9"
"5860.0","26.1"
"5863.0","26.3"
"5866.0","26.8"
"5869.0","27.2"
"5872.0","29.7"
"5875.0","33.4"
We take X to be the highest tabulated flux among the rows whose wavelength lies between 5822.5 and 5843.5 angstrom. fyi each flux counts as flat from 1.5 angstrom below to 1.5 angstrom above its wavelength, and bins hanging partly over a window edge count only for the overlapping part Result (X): 27.8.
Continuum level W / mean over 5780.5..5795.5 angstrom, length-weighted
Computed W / 25.9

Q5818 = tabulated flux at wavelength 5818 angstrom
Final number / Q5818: 26.5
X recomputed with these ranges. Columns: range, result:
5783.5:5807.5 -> 27.4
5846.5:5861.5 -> 26.6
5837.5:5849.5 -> 27.1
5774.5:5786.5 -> 27.3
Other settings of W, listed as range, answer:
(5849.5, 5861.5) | 26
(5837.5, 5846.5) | 26.9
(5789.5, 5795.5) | 26.3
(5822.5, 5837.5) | 27.2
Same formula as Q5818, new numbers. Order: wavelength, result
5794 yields 26.4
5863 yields 26.3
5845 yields 26.5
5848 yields 26.6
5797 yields 27.3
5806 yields 26.9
